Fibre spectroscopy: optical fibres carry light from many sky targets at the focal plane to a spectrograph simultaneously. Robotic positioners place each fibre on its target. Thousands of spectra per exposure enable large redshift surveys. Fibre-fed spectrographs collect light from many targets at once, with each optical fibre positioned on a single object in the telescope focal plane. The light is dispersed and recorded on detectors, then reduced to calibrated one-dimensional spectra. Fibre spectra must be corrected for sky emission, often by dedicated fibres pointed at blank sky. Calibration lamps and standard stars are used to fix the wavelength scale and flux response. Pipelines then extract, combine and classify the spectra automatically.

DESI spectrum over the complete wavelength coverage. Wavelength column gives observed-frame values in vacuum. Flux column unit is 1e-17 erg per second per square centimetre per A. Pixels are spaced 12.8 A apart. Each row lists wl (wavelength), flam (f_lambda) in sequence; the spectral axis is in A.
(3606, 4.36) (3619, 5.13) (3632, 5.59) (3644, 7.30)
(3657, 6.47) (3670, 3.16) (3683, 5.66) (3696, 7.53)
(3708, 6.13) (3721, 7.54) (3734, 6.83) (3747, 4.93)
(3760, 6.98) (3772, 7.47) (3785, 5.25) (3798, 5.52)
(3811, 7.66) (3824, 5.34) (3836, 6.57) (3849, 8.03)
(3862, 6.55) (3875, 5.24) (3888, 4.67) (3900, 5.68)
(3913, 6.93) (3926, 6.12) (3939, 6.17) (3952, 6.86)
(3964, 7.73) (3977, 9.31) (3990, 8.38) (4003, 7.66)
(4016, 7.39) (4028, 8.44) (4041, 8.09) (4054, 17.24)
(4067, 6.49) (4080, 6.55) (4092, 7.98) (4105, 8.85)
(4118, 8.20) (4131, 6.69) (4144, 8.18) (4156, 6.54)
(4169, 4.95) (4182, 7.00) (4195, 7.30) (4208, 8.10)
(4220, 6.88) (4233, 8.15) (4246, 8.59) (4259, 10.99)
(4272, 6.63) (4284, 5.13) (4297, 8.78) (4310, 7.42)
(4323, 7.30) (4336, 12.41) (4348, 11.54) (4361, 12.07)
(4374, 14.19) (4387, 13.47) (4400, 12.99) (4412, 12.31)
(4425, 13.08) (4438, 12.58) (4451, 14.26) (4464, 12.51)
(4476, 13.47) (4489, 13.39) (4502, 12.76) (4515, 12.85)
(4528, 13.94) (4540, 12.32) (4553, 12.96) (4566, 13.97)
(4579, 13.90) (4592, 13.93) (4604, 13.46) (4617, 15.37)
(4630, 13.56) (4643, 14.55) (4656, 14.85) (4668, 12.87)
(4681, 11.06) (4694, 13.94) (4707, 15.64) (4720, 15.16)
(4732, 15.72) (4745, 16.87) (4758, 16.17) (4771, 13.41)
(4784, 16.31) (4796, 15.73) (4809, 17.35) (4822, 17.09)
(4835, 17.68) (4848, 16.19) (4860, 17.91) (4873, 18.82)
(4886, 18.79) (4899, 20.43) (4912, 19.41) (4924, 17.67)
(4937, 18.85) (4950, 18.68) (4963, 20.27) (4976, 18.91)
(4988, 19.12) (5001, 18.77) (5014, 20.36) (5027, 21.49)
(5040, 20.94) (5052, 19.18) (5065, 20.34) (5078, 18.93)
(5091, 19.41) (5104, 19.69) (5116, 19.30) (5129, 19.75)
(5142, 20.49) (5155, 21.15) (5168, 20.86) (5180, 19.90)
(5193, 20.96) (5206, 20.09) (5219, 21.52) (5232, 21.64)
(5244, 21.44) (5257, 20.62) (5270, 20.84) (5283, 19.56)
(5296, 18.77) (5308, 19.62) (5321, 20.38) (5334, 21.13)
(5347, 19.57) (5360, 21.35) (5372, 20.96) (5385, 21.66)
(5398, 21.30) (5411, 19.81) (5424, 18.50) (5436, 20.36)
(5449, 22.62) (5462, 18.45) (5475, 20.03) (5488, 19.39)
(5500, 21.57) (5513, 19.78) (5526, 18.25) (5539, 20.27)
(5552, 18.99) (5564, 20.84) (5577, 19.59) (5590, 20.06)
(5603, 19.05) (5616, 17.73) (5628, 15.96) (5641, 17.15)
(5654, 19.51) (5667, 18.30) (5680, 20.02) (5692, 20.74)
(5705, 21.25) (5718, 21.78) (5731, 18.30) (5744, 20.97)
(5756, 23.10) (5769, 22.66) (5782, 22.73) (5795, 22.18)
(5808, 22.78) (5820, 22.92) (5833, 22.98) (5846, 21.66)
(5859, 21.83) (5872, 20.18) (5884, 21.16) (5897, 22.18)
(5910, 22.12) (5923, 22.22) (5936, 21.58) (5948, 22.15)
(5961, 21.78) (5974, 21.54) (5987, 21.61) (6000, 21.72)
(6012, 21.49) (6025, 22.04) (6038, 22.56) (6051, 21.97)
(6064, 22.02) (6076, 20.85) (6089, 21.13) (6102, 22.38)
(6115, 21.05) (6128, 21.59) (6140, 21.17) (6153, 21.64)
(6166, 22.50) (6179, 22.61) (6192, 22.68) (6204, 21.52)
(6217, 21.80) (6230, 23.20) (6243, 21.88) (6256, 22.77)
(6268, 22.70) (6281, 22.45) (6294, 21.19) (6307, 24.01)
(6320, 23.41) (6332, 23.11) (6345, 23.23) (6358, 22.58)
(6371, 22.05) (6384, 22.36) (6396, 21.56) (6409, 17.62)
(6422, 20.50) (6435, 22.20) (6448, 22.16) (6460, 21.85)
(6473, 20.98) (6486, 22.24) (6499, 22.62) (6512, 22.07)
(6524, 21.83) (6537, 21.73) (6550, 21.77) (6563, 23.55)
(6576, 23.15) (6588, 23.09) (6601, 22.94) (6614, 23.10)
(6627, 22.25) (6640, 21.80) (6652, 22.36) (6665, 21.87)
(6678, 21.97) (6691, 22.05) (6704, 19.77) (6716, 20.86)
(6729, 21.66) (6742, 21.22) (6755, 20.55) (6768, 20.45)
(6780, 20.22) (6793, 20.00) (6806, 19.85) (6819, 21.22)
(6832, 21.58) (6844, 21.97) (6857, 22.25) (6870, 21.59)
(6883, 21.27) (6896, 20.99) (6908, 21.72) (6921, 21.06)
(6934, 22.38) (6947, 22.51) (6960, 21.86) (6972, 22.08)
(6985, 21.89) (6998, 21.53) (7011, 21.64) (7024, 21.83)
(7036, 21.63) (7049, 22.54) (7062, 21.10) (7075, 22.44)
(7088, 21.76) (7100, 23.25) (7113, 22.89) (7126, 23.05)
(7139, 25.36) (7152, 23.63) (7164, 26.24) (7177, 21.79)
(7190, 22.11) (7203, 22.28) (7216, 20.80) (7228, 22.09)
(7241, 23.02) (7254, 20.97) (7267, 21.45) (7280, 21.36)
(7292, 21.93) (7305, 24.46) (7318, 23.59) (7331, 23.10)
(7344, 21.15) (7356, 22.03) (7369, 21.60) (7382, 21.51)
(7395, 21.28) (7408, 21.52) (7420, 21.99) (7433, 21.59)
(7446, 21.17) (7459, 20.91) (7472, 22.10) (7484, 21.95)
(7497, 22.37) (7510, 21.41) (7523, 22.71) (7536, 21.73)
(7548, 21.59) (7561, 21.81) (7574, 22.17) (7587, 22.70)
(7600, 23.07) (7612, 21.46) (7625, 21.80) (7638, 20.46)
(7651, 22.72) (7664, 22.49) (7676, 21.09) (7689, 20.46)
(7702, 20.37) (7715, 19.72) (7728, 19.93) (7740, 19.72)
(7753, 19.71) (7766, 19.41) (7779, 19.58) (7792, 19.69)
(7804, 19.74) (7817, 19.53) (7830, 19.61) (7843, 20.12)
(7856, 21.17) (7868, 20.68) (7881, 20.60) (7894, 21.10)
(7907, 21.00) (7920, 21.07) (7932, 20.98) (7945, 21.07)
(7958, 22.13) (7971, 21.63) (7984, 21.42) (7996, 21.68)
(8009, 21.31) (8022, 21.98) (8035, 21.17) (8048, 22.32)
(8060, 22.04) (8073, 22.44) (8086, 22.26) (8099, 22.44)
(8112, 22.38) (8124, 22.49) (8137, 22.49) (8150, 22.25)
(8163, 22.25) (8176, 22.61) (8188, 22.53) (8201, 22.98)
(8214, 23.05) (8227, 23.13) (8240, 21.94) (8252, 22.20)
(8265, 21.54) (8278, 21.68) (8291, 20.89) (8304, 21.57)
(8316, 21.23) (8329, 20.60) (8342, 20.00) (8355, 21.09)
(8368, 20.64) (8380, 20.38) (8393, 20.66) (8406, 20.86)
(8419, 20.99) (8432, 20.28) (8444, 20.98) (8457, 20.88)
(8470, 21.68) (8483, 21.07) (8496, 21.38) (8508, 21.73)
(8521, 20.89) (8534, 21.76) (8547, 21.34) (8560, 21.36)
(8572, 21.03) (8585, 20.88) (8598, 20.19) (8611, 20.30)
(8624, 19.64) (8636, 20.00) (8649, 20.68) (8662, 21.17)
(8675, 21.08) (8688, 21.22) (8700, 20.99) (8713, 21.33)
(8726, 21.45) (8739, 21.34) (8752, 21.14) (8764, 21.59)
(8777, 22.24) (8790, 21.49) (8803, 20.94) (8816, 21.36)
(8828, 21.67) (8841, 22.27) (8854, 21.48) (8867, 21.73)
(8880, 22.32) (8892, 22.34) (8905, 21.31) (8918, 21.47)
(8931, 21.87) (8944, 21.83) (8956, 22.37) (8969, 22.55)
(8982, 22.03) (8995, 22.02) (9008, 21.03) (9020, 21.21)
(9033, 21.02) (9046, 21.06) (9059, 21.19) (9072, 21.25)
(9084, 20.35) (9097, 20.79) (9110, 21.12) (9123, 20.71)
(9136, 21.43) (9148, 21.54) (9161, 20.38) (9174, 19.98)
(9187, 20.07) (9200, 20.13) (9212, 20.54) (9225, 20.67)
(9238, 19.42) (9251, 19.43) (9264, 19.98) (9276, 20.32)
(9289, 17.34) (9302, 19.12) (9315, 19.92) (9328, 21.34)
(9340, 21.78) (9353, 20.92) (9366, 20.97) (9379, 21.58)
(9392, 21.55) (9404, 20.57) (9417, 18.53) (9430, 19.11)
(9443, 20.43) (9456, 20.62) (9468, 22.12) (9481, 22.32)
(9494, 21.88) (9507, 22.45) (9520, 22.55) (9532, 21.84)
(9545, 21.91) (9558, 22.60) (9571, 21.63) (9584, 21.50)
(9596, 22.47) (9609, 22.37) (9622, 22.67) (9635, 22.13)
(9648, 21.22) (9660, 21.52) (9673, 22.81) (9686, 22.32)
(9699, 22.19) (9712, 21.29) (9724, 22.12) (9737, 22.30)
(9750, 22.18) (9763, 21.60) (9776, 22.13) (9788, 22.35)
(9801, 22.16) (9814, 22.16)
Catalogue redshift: 0.09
